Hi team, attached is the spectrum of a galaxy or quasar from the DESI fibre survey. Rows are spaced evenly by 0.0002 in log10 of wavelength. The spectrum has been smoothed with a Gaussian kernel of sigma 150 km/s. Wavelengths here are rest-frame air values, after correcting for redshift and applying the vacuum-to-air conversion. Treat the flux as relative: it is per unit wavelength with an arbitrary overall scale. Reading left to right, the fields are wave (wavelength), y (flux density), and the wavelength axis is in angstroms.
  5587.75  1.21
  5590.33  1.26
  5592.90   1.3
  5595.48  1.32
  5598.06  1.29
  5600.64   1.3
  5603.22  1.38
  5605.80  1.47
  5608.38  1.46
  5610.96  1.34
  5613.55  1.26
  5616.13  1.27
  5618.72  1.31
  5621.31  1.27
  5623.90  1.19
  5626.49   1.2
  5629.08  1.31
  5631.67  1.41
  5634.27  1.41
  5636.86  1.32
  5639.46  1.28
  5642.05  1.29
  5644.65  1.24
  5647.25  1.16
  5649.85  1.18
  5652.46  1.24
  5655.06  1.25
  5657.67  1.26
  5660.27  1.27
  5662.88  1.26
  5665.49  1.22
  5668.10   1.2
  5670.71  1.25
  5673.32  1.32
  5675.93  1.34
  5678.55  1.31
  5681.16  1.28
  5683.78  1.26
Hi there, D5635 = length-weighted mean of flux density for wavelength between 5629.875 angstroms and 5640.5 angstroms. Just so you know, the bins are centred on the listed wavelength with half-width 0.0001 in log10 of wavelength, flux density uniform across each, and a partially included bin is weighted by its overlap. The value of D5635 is 1.35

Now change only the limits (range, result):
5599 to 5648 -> 1.31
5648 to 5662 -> 1.24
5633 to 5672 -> 1.26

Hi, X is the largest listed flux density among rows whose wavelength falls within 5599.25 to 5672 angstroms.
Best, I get 1.47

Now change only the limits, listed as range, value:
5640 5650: 1.29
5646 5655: 1.24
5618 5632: 1.41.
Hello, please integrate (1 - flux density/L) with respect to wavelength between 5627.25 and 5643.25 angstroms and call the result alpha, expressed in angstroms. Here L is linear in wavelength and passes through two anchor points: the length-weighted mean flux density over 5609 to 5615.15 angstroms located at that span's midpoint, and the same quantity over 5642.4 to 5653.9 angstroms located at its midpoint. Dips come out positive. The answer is -1.1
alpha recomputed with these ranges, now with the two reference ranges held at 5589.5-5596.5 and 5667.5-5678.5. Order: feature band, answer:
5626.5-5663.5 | 0.4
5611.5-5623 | 0.1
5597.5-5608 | -0.6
